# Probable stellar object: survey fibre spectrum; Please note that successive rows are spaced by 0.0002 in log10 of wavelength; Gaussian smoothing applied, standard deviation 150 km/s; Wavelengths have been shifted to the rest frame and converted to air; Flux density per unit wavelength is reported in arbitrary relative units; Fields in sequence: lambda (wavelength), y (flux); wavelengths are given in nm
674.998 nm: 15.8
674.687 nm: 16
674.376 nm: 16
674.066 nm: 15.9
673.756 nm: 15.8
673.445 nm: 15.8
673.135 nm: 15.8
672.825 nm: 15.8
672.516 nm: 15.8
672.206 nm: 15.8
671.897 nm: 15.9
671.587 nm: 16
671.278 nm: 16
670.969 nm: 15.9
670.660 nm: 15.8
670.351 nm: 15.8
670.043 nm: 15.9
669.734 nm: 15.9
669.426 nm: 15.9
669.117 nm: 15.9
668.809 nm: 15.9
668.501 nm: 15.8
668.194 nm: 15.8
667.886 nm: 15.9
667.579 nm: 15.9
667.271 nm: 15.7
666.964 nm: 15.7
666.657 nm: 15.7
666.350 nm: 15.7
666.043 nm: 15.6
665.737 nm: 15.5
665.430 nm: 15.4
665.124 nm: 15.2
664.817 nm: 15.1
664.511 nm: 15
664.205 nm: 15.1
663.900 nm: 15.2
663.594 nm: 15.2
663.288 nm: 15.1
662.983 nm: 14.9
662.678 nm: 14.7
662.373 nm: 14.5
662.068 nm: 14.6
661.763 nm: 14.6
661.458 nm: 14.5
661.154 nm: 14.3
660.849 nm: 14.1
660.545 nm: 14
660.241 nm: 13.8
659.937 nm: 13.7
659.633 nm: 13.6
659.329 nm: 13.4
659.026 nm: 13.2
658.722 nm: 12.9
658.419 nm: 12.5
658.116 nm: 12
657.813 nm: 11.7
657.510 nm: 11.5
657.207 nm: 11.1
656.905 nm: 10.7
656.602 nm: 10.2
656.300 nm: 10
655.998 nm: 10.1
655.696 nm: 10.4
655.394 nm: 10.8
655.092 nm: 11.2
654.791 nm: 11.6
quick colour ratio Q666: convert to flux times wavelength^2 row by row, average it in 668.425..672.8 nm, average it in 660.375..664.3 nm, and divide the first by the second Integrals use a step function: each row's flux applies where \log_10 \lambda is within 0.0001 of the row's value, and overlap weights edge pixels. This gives 1.1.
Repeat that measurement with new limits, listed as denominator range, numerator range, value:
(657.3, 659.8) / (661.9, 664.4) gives 1.20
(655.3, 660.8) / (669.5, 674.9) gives 1.38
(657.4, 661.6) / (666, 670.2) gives 1.22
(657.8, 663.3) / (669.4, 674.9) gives 1.19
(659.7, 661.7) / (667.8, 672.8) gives 1.16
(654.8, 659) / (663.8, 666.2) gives 1.39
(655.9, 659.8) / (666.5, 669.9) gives 1.38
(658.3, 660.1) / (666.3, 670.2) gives 1.23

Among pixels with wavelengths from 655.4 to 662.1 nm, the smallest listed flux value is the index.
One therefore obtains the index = 10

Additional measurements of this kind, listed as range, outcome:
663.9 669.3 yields 15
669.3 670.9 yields 15.8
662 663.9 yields 14.5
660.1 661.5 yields 13.8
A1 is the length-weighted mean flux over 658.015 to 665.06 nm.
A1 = 14.2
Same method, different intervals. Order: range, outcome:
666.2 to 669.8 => 15.8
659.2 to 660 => 13.5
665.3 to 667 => 15.6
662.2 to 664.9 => 15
